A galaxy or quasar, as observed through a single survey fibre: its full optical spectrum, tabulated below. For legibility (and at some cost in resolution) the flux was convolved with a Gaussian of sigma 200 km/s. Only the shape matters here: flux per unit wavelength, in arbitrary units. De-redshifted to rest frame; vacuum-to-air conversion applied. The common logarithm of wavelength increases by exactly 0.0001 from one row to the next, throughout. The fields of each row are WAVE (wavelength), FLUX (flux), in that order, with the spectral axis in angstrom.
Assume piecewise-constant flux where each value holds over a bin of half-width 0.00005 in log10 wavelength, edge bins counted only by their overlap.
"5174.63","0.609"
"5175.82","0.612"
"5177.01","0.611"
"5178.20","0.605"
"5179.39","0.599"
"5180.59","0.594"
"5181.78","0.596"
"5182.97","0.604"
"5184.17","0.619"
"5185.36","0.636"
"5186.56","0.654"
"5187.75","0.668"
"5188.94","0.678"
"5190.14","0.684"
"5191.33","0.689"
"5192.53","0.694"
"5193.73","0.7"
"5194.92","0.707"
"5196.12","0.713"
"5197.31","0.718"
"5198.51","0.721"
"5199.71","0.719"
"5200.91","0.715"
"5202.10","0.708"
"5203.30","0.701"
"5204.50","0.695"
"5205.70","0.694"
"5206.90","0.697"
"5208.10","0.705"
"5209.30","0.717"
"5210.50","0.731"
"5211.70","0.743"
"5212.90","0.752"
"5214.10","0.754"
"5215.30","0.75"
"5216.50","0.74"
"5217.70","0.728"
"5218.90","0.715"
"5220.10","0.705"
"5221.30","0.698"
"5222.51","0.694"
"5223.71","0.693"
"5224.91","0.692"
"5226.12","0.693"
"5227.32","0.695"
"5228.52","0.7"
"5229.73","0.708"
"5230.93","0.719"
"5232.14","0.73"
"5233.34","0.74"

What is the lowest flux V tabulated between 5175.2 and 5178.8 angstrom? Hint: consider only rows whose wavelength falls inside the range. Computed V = 0.605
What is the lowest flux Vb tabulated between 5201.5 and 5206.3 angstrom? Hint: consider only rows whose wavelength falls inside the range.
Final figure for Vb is 0.694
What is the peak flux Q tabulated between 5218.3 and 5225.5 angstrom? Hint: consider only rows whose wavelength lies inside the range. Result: 0.715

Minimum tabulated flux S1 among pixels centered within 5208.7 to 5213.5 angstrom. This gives 0.717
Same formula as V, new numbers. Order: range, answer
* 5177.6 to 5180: 0.599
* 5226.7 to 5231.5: 0.695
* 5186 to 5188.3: 0.654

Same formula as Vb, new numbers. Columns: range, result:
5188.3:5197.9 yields 0.678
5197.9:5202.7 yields 0.708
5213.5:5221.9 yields 0.698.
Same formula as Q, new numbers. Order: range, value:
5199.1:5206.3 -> 0.719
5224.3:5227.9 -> 0.695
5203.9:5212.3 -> 0.743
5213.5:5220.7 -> 0.754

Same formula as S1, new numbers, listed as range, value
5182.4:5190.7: 0.604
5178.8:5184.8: 0.594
